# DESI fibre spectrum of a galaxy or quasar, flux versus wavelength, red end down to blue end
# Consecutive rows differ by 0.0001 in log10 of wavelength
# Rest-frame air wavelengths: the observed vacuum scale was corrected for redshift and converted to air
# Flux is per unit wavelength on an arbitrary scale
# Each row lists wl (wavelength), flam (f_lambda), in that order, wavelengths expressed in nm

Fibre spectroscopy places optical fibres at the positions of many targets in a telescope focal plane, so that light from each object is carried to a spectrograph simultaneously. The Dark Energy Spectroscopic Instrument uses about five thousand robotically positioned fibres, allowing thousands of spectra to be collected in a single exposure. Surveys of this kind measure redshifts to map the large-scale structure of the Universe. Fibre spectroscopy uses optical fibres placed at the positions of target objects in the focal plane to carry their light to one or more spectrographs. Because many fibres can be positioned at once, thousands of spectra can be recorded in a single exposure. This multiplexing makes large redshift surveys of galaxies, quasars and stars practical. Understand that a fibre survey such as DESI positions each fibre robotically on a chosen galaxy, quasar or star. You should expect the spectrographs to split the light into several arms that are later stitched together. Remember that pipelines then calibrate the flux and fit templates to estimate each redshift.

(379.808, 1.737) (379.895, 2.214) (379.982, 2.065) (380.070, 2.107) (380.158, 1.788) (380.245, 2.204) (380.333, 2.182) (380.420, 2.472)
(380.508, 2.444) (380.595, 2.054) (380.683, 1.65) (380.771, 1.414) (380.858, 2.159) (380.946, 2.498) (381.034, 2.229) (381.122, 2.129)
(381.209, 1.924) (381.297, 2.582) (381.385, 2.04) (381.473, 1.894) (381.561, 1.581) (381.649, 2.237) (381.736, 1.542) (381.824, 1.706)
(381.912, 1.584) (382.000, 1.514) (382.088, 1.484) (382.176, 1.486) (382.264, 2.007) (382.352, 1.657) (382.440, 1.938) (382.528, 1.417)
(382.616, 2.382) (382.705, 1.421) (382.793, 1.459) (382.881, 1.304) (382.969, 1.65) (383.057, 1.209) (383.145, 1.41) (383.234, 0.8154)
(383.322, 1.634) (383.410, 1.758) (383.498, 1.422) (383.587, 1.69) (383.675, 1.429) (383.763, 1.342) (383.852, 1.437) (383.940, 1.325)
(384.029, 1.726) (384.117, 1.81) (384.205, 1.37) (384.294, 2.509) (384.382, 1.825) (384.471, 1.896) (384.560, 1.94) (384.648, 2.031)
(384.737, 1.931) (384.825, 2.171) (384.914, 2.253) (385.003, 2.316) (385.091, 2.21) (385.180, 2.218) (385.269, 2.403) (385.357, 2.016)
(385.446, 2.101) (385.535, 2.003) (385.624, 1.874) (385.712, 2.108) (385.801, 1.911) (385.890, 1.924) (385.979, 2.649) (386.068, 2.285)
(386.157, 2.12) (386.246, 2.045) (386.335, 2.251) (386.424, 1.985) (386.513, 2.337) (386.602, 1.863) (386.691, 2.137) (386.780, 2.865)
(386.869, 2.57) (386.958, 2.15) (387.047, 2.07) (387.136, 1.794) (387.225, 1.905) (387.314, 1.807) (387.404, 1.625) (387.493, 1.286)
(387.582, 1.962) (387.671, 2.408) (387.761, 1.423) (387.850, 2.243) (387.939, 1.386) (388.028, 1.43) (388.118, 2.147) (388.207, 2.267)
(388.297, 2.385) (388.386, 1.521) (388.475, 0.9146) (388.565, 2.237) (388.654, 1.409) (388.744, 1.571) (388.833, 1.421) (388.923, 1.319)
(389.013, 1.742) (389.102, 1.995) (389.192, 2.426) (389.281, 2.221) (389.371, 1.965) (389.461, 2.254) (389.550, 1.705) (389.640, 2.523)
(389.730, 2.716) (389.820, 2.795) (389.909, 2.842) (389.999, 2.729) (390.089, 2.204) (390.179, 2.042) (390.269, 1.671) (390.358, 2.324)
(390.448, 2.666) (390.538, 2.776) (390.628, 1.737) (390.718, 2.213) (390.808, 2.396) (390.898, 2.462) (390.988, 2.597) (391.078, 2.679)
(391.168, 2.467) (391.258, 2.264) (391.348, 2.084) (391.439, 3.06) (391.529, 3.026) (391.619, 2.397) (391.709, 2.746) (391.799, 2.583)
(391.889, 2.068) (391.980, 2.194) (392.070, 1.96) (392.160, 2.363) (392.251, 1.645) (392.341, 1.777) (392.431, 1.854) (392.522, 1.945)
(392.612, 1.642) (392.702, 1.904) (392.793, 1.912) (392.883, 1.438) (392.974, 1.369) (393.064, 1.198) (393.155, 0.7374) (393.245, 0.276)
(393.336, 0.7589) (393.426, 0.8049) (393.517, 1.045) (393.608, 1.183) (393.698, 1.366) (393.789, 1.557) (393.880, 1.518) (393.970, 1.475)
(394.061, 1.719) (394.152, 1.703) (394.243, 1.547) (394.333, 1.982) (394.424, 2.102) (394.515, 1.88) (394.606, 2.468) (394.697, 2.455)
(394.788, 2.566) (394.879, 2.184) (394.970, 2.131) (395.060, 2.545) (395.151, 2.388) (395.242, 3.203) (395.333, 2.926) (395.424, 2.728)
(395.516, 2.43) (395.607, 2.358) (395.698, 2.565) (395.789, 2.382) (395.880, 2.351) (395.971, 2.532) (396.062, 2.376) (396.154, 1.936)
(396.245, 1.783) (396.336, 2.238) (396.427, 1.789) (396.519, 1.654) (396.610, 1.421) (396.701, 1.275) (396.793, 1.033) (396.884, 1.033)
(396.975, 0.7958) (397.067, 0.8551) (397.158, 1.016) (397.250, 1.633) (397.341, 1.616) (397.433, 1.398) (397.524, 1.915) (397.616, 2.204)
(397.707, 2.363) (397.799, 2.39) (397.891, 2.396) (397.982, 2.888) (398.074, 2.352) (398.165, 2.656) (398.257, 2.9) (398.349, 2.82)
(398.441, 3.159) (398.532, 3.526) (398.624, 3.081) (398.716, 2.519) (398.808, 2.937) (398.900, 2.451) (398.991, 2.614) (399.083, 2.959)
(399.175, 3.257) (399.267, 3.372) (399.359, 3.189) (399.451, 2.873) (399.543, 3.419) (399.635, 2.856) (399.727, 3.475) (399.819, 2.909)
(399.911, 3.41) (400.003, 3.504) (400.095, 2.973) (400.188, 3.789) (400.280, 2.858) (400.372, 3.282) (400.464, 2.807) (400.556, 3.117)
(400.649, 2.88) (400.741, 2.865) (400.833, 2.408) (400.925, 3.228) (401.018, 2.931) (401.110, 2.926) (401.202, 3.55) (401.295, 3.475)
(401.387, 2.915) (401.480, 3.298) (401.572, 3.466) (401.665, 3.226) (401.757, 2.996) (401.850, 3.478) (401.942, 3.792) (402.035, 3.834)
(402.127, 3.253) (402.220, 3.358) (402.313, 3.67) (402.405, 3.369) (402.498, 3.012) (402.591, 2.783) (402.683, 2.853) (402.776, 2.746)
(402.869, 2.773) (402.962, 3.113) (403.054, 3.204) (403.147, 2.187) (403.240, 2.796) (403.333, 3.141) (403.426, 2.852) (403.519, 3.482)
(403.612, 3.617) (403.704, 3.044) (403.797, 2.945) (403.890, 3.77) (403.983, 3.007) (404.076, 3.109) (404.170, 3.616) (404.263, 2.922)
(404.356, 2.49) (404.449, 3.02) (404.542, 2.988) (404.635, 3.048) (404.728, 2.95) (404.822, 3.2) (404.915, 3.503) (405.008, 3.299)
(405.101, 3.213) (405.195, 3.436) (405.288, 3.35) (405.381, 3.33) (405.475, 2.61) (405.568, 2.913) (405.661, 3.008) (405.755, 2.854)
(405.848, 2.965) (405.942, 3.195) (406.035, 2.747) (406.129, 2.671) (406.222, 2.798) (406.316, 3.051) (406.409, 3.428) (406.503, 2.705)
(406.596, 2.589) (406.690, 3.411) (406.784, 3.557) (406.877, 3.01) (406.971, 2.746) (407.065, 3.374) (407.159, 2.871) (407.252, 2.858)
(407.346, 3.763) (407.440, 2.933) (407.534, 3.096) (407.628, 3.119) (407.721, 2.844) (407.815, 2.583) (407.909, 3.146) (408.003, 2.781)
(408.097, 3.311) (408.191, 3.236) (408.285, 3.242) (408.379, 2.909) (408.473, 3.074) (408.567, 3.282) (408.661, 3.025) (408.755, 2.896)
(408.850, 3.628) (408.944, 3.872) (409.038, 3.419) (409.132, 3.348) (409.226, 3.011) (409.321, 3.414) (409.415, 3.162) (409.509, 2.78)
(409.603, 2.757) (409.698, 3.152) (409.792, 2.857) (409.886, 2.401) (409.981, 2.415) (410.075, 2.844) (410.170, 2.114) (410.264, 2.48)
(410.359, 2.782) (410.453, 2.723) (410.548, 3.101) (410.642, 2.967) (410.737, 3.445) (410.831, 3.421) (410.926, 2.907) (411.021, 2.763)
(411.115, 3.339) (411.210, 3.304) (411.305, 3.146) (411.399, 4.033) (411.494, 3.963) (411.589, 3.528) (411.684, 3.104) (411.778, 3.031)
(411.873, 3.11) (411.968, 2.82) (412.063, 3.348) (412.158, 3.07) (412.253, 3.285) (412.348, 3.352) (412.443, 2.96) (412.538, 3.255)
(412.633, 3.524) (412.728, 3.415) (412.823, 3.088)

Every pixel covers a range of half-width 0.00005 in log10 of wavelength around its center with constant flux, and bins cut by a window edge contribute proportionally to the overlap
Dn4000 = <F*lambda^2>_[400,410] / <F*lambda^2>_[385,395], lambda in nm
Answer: 1.7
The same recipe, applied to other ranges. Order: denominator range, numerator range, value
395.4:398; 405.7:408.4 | 1.69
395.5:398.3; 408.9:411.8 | 1.69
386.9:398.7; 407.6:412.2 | 1.66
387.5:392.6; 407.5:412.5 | 1.60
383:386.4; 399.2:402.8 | 1.84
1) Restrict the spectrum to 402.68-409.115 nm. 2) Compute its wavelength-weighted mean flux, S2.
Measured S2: 3.08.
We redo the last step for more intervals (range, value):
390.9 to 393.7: 1.87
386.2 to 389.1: 1.89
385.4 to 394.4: 1.97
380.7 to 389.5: 1.87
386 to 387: 2.25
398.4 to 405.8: 3.12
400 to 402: 3.17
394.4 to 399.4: 2.29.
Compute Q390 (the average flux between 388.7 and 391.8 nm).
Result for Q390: 2.3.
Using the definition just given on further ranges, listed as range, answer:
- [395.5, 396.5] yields 2.23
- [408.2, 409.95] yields 3.12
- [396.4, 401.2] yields 2.55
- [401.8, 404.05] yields 3.17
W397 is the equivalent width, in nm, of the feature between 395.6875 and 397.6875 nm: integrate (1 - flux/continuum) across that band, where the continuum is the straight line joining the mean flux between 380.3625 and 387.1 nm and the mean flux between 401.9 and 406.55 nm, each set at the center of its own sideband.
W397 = 0.71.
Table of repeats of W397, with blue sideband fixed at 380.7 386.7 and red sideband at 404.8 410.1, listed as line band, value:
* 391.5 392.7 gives 0.07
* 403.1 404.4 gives -0.08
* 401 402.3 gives -0.26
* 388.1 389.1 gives 0.18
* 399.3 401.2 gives -0.28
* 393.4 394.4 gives 0.38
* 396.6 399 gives 0.43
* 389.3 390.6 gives -0.11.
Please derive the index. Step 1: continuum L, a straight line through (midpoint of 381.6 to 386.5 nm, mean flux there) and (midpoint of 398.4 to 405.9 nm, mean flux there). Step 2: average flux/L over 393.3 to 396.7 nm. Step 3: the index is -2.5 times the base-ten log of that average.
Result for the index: 0.29 mag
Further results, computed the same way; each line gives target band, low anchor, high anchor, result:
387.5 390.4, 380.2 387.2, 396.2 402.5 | 0.10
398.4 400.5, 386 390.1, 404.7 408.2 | -0.16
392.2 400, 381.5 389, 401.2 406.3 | 0.23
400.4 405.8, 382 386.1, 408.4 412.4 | -0.14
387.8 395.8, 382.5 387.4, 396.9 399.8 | 0.09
